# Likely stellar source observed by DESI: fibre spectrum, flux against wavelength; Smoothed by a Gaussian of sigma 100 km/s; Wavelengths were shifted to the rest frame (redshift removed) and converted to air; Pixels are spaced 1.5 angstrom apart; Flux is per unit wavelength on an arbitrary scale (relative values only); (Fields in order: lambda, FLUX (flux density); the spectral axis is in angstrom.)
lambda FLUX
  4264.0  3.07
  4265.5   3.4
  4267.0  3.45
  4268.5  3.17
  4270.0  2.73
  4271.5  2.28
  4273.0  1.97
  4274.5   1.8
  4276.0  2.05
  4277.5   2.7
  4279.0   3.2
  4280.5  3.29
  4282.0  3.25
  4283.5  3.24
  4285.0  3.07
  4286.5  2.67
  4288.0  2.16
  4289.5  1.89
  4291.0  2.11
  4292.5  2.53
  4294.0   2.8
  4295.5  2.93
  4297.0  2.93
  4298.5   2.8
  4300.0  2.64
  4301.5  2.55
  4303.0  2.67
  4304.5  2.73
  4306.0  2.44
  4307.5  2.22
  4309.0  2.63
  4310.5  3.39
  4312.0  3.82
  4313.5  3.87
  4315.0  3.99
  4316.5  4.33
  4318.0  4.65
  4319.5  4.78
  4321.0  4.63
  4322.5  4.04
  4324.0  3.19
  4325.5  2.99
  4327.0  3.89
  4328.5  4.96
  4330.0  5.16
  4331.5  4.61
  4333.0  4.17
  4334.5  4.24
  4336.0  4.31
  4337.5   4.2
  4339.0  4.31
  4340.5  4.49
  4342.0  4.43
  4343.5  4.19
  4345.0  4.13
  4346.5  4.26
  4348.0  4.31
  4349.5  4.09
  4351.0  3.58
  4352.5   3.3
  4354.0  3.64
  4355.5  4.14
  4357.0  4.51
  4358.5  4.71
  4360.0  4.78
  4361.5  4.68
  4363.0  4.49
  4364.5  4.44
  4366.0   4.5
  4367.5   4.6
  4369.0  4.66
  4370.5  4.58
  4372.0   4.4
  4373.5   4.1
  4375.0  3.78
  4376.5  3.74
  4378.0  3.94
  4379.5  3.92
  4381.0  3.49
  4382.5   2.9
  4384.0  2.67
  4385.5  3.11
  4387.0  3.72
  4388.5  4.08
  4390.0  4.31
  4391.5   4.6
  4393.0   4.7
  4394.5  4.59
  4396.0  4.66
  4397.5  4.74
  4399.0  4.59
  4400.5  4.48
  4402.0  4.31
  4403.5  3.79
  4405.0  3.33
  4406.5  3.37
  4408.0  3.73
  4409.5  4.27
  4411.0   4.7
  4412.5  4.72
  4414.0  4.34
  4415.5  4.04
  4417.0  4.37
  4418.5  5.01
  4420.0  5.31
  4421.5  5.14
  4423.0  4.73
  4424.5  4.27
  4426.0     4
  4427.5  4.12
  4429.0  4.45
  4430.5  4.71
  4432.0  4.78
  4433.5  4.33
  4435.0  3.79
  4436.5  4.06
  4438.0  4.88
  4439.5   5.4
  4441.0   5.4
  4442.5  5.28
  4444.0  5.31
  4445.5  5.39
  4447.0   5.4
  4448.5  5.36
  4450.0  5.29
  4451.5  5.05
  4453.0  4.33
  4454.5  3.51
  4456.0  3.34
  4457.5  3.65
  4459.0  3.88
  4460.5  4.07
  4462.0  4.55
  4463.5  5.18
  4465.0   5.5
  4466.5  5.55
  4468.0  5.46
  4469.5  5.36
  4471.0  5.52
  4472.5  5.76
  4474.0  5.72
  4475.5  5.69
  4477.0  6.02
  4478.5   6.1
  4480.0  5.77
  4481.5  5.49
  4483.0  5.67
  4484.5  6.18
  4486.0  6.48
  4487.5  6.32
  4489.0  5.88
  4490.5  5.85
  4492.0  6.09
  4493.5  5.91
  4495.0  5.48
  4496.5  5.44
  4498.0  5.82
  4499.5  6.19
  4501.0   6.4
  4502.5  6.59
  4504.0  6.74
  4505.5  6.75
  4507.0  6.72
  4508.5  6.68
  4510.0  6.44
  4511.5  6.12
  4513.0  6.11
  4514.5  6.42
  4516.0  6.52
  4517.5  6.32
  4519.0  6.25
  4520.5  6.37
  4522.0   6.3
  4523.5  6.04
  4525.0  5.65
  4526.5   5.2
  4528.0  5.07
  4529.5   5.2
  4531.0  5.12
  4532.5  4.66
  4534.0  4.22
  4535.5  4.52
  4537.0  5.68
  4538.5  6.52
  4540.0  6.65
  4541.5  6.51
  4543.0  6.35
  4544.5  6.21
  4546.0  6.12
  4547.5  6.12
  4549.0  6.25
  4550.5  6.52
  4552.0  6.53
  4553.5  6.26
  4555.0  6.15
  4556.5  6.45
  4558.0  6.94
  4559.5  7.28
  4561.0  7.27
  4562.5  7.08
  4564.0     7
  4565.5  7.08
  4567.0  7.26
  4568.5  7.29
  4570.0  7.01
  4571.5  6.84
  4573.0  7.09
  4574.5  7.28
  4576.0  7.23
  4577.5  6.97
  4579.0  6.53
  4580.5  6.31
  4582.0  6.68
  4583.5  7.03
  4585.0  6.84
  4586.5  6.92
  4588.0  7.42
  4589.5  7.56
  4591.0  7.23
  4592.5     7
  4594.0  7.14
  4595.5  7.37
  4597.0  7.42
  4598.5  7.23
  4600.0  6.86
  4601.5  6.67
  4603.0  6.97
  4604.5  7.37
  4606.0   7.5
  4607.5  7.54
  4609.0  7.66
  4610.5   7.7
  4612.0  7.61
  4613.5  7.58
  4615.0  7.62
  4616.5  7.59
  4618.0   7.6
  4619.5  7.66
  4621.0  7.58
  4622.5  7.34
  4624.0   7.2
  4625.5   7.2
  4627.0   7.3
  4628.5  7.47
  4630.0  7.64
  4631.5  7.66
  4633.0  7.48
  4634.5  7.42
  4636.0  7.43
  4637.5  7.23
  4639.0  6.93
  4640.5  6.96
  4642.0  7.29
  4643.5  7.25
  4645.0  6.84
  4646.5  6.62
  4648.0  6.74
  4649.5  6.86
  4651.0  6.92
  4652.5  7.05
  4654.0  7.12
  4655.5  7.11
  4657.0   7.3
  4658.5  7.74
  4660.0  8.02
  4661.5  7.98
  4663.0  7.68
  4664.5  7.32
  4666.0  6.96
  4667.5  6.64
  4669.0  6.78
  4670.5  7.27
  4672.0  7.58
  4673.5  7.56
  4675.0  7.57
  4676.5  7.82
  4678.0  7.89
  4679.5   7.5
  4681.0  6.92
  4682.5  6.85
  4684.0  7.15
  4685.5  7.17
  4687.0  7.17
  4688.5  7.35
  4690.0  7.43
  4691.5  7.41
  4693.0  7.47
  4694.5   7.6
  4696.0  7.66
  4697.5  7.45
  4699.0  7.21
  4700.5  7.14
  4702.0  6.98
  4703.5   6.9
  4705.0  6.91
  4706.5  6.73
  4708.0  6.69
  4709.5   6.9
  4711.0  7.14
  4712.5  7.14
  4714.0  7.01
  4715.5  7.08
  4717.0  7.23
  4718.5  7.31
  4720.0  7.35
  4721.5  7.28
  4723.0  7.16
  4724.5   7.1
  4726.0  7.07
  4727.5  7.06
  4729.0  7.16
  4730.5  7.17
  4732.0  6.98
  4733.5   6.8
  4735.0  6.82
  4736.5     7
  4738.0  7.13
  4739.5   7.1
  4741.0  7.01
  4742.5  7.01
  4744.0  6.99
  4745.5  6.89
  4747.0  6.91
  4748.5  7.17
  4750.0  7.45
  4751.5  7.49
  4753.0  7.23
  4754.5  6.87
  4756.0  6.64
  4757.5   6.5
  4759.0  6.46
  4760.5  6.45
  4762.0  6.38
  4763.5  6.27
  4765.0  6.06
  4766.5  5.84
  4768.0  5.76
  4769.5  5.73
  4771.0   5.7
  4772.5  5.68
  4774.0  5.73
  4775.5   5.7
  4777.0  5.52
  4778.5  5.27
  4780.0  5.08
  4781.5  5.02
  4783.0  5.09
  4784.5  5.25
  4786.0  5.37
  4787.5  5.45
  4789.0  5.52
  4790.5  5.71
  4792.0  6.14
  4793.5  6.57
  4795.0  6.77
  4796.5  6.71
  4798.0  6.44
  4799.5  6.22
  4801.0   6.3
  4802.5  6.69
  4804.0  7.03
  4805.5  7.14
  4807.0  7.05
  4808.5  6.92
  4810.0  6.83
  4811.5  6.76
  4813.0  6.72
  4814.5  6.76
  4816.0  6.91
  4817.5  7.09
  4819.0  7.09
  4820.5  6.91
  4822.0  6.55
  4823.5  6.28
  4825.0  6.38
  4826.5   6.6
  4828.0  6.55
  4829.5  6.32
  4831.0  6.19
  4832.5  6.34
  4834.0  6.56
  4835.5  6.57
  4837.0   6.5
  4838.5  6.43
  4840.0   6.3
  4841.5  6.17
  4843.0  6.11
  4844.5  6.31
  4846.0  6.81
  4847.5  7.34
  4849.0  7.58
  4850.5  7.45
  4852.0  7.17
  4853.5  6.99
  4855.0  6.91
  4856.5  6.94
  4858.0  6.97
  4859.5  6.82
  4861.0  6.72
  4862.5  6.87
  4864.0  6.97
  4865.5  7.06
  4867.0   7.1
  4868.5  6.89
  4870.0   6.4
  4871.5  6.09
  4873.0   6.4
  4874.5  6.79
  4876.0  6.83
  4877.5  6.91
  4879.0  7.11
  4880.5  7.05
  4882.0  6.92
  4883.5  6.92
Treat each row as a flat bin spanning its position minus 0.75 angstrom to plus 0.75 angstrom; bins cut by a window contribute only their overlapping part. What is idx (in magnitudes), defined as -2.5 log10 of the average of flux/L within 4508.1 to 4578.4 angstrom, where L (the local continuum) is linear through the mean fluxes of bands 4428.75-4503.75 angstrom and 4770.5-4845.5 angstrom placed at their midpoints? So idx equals -0.15 mag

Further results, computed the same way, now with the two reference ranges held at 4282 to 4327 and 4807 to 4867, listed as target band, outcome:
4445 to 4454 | -0.23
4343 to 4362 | -0.20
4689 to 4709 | -0.23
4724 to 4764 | -0.14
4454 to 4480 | -0.18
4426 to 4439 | -0.10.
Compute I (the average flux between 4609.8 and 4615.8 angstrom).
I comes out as 7.63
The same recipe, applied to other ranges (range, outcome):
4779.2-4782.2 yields 5.05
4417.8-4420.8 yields 5.16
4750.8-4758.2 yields 6.95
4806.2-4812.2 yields 6.89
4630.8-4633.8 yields 7.57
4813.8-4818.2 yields 6.92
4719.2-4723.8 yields 7.26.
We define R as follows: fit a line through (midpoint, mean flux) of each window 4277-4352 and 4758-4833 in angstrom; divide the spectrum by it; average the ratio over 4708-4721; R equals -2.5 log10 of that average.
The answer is -0.23 mag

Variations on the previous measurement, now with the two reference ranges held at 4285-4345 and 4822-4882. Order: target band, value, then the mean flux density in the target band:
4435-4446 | -0.173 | 5.01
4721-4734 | -0.186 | 7.09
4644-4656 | -0.245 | 6.91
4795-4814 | -0.050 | 6.74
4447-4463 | -0.004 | 4.37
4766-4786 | 0.144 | 5.48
